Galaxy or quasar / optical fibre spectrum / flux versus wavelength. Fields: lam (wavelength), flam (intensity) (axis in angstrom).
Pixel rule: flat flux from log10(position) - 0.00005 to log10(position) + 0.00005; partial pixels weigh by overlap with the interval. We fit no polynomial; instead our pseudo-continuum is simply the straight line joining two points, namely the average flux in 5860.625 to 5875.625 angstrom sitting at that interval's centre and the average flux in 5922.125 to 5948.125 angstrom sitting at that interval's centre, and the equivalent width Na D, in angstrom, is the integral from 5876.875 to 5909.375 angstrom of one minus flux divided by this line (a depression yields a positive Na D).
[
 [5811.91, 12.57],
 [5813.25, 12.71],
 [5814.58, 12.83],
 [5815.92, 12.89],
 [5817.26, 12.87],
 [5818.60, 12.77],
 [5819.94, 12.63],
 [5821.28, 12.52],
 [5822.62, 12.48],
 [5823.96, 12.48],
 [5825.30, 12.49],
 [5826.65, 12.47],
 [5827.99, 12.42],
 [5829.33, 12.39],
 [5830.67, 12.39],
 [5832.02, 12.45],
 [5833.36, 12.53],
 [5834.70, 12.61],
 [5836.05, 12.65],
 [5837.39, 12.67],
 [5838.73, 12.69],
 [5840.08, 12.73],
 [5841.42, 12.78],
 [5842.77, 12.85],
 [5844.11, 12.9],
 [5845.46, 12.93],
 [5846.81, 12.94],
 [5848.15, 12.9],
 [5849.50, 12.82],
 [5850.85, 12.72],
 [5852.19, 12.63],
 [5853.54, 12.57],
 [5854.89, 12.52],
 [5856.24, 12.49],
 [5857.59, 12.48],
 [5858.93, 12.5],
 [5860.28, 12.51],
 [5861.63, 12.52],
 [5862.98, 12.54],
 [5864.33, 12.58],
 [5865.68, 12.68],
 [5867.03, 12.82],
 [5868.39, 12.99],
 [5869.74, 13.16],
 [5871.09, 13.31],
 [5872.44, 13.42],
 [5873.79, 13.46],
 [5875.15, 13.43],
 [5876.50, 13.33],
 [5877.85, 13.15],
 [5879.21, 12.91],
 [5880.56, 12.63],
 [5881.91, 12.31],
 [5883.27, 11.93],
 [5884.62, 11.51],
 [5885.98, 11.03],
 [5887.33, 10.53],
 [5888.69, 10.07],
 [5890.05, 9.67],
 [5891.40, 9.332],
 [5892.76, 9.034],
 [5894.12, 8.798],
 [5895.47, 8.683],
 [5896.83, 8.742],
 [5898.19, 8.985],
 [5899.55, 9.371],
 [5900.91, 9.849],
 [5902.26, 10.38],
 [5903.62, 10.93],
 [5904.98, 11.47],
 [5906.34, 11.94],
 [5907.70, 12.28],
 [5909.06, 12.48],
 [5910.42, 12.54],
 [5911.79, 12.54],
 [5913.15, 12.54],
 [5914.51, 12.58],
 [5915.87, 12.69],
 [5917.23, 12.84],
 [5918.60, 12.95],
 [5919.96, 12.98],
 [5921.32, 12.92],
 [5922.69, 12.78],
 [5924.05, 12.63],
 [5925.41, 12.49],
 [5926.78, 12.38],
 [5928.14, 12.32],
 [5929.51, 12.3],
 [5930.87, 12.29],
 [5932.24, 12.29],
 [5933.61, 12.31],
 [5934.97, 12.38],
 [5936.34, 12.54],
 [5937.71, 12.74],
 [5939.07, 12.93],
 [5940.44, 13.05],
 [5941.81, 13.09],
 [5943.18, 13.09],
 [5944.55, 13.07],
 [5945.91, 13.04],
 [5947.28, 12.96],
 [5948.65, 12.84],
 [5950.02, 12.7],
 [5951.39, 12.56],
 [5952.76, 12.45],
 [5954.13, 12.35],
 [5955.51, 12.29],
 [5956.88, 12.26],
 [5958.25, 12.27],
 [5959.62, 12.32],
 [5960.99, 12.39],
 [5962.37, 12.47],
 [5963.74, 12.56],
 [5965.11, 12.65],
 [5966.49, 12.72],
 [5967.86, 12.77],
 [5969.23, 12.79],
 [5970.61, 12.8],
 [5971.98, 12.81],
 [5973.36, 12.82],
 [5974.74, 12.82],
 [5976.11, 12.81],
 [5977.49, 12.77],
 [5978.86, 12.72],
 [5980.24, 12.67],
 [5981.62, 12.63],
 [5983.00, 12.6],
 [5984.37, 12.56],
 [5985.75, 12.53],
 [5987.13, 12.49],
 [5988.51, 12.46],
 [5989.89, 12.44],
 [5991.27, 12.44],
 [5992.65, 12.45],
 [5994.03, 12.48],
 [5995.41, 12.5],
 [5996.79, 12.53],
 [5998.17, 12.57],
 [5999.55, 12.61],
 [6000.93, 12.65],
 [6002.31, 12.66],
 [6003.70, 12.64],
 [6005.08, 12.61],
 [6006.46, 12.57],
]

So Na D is 5.3 angstrom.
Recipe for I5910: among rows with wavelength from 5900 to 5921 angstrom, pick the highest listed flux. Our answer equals 12.98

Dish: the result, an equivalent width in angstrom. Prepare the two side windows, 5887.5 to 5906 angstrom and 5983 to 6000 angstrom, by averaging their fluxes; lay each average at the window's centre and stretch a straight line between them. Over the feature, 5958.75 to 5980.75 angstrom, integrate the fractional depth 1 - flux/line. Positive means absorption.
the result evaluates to -1.50 angstrom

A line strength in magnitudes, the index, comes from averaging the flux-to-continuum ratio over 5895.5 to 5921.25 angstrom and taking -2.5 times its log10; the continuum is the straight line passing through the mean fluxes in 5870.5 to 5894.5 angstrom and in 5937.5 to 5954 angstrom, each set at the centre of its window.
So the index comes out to 0.06 mag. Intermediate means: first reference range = 11.7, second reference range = 12.9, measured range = 11.5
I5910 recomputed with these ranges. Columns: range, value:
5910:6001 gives 13.09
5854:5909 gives 13.46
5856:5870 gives 13.16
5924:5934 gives 12.63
